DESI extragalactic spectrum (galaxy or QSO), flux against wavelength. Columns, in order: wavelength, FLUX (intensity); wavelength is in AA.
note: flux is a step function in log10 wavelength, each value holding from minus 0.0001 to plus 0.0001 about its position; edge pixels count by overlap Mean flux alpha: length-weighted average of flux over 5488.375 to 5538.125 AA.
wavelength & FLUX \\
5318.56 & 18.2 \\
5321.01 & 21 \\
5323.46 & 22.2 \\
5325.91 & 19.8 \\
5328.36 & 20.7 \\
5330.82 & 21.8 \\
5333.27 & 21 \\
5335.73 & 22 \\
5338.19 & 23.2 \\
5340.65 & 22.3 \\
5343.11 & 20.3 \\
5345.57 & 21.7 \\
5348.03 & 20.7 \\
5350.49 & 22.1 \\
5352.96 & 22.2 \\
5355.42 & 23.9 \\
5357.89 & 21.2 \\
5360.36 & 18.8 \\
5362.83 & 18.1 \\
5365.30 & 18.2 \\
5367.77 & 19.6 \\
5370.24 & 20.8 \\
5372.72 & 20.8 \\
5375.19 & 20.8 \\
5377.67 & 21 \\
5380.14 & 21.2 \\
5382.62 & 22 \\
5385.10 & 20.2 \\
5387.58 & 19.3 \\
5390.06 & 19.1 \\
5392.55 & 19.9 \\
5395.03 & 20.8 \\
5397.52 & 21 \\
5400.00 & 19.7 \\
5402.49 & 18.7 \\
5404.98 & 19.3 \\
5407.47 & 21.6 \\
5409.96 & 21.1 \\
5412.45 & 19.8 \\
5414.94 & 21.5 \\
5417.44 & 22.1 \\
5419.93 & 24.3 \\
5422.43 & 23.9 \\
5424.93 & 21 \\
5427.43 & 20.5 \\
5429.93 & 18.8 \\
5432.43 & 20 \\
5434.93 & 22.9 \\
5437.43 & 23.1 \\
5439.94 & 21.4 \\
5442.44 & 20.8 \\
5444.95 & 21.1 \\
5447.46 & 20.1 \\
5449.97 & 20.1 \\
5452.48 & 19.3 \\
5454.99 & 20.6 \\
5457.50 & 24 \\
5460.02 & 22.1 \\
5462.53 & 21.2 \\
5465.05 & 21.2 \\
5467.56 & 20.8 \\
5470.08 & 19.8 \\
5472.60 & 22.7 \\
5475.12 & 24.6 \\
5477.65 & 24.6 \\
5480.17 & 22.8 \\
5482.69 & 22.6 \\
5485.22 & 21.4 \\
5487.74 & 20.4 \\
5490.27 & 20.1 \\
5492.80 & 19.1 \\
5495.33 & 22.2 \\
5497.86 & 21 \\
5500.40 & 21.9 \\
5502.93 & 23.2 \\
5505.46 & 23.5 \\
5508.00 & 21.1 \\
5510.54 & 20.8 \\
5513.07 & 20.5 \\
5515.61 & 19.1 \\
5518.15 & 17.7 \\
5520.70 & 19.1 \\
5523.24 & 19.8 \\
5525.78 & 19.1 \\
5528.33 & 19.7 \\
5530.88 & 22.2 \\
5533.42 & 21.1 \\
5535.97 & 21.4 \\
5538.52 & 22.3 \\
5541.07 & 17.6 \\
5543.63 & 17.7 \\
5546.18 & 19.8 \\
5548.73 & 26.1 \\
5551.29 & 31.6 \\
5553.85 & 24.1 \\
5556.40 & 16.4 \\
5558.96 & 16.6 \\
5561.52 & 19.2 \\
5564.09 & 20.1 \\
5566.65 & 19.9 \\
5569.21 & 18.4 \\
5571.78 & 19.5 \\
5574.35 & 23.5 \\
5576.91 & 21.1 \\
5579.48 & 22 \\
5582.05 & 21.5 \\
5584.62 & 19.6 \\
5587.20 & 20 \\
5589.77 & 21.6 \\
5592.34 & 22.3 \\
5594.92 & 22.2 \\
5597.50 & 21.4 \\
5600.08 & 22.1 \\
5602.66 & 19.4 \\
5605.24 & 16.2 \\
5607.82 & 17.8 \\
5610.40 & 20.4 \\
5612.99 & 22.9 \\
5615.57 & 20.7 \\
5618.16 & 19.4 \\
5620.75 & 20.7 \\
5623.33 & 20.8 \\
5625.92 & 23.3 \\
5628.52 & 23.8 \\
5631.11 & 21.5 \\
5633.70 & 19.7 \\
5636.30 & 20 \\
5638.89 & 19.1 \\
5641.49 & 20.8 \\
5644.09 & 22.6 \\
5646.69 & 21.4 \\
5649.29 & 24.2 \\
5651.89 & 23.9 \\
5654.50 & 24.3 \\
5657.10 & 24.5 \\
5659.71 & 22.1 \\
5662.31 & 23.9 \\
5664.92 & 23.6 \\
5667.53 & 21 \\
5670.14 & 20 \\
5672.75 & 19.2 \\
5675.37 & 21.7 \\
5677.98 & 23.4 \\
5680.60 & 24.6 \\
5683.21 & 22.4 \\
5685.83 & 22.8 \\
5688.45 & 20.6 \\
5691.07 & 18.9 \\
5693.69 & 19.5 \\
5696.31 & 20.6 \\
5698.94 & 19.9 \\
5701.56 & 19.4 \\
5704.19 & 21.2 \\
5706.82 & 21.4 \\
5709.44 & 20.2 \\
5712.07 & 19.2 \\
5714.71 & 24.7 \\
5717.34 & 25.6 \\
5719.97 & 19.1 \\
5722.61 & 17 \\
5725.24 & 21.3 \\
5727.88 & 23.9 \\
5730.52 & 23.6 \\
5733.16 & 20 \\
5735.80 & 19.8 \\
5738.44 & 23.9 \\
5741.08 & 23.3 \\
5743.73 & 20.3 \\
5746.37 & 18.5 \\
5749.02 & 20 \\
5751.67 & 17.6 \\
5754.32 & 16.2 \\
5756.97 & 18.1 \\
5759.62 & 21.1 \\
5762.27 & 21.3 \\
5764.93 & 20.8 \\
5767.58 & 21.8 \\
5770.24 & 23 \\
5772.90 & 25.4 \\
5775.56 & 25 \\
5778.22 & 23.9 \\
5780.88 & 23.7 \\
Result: 20.7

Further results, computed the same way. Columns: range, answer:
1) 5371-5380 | 20.9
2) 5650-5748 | 21.6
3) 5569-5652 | 21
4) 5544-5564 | 21.7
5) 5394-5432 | 20.9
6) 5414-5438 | 21.8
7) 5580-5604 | 21.1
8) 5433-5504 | 21.6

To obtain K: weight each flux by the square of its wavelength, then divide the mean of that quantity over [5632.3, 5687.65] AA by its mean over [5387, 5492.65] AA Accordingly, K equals 1.1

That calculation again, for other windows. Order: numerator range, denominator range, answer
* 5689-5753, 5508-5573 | 1.09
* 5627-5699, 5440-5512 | 1.08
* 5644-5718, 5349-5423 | 1.18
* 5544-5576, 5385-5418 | 1.11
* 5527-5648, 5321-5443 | 1.07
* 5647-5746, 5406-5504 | 1.10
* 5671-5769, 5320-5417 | 1.14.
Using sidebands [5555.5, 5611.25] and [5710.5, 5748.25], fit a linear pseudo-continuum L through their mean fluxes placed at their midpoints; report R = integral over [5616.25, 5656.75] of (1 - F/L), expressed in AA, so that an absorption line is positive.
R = -2.34 AA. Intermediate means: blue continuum 20.1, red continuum 21.4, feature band 21.8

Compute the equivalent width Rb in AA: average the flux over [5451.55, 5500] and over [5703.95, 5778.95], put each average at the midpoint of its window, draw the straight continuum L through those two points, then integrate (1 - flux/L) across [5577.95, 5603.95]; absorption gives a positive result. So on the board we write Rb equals 0.31 AA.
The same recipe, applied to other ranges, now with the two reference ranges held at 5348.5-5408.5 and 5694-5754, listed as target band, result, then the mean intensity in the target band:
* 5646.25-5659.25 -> -1.9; 23.7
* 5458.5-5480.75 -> -1.8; 22.2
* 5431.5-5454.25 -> -0.5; 21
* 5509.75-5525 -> 0.8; 19.5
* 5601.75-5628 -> 0.5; 20.3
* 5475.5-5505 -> -1.9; 21.9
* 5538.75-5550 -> 0.1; 20.5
